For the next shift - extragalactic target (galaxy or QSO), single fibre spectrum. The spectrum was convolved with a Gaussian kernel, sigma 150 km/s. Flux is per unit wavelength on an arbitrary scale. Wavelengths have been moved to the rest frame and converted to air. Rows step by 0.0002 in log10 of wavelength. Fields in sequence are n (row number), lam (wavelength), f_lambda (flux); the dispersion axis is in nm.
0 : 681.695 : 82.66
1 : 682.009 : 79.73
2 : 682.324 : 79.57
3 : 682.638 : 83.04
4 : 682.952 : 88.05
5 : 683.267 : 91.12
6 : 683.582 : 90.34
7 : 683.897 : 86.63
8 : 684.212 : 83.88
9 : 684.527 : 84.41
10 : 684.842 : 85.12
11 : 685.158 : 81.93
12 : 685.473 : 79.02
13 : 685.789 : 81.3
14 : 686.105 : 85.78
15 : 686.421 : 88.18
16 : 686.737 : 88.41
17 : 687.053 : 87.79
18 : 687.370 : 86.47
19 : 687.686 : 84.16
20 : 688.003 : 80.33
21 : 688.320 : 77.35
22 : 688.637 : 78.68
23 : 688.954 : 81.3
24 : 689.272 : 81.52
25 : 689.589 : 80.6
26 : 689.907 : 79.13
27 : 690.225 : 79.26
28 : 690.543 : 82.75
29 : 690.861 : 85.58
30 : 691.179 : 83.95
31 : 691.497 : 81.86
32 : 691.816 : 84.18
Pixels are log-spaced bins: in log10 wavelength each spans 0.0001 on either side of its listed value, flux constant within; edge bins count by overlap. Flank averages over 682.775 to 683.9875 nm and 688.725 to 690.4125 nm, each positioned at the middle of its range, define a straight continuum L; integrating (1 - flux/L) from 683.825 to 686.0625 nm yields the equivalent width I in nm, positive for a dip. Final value 0.09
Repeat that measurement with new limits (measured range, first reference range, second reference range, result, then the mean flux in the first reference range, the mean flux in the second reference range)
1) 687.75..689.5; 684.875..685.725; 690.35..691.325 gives 0.06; 81.2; 83.9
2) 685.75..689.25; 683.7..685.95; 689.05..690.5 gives -0.08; 83.3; 80.3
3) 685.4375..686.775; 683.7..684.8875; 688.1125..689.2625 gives -0.03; 85.2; 79.4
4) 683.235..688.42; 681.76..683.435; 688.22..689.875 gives -0.17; 84.2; 79.9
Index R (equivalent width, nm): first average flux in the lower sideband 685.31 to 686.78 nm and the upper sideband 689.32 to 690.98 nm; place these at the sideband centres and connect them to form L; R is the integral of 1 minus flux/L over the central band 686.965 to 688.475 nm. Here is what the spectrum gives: 0.001 nm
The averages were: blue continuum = 84.3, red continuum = 81.4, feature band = 83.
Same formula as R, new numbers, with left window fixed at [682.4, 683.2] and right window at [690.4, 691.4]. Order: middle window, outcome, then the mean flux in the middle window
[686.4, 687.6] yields -0.04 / 87.5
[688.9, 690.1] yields 0.05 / 80.5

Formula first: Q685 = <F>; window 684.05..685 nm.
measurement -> 84.5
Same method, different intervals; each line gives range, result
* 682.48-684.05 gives 87.8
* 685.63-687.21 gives 86.3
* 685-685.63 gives 80.5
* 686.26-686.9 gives 88.4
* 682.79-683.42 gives 89.5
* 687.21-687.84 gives 85.3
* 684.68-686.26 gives 82.6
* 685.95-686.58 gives 87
